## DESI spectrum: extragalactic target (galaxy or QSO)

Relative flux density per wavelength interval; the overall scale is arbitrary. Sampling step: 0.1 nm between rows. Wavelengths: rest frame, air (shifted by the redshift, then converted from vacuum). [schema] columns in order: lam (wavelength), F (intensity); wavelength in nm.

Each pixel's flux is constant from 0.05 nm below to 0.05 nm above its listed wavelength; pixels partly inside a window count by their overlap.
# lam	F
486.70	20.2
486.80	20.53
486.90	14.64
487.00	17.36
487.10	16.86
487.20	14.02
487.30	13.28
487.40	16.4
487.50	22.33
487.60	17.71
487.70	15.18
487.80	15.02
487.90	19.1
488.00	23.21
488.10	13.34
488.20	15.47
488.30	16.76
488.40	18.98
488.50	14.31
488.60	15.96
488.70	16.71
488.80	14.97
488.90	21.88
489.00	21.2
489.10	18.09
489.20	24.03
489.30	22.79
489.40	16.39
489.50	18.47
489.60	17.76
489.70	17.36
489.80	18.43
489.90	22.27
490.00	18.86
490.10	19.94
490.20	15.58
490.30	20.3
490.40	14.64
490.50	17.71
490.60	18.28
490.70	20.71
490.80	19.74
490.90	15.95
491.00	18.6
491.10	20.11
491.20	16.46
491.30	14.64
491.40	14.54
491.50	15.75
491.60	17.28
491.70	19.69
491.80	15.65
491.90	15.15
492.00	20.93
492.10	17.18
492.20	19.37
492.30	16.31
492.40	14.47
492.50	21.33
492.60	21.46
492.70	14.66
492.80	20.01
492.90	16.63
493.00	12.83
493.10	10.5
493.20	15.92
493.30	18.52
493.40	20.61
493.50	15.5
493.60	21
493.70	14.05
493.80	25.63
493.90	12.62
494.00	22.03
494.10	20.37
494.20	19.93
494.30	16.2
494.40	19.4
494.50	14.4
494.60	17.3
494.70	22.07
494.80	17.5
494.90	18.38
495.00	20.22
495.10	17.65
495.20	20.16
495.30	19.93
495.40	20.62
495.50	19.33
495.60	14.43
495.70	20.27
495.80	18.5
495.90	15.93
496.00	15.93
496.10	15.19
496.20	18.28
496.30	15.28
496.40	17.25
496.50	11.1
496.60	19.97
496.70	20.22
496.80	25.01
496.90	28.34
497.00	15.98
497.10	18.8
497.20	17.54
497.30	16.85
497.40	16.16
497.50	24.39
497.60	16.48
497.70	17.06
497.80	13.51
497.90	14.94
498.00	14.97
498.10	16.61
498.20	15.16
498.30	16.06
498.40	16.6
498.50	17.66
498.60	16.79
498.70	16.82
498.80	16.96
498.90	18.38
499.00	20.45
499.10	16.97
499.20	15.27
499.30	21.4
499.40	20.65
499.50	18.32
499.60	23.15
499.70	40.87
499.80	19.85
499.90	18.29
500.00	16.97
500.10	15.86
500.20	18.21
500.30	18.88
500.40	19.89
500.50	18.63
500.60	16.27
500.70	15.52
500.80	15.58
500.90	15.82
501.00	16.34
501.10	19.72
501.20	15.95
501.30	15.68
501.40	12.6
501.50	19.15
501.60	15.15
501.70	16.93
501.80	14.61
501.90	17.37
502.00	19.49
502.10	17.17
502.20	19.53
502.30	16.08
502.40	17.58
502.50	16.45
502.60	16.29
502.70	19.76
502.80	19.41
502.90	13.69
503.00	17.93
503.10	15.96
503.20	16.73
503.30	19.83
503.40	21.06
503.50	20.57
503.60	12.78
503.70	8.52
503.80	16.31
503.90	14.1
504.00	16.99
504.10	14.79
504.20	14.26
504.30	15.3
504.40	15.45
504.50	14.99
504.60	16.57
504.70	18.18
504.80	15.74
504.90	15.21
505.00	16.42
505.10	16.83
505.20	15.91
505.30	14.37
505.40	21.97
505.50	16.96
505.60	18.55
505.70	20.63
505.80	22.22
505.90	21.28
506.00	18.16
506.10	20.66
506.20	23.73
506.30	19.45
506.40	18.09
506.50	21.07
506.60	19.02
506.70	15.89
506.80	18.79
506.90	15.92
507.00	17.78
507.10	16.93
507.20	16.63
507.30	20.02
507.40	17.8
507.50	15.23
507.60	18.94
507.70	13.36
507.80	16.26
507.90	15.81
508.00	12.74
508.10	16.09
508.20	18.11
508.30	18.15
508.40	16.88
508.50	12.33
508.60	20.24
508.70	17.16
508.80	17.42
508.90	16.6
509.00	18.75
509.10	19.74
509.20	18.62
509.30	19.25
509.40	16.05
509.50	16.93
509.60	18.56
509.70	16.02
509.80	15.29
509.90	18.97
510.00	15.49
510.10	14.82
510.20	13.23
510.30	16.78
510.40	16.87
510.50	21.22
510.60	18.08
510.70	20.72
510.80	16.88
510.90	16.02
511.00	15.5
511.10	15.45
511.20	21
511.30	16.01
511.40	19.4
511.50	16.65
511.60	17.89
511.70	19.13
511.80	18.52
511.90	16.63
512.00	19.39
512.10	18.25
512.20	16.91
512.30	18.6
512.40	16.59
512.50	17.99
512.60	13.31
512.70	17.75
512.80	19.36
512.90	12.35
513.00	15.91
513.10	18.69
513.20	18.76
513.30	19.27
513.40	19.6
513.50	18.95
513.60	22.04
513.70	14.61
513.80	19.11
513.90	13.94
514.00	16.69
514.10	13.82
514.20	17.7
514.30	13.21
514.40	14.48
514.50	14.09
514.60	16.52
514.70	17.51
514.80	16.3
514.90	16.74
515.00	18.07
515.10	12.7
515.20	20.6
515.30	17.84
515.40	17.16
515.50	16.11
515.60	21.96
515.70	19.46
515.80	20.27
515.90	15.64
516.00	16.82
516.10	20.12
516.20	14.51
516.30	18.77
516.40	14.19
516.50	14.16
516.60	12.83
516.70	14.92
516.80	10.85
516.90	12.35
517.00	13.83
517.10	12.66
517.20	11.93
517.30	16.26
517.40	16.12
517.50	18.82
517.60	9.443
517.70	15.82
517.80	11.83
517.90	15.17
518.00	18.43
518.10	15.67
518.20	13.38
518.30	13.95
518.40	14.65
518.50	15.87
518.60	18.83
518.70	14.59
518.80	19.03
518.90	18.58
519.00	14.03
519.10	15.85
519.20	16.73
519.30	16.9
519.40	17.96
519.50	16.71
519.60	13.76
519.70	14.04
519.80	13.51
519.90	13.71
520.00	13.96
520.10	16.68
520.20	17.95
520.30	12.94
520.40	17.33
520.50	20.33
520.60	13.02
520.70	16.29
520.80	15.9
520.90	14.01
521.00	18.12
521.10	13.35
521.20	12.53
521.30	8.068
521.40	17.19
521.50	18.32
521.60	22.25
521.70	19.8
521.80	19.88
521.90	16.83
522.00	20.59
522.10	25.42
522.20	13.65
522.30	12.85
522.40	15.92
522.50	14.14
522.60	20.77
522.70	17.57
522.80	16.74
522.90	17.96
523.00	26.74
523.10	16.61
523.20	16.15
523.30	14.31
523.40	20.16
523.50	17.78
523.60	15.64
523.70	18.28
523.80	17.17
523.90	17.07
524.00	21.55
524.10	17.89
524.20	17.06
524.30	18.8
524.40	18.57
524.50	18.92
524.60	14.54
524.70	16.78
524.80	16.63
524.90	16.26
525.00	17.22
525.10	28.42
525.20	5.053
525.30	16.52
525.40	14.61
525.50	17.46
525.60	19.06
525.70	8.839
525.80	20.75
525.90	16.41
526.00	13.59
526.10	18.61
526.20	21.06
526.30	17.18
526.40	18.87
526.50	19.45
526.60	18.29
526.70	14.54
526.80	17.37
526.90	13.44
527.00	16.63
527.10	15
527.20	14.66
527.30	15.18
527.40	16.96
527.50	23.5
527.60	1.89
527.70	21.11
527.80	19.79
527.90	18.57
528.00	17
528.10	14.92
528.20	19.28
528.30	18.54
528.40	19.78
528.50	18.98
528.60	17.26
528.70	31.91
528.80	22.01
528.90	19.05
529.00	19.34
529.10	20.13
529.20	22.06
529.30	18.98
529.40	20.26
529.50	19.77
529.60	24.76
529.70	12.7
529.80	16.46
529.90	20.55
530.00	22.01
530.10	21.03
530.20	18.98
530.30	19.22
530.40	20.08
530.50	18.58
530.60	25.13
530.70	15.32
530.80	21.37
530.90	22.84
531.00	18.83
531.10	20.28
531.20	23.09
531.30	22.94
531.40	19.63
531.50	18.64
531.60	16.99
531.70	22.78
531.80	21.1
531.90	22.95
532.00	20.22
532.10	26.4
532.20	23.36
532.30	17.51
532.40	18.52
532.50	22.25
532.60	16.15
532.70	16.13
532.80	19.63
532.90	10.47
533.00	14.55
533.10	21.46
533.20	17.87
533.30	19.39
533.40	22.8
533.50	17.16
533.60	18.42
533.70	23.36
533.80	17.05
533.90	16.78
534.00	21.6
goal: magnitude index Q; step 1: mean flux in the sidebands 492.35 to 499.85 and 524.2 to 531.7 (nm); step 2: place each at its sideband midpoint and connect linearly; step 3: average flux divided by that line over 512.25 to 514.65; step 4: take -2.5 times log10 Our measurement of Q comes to 0.10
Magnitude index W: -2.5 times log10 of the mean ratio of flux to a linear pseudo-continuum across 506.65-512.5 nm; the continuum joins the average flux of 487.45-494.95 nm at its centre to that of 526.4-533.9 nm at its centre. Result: 0.08 mag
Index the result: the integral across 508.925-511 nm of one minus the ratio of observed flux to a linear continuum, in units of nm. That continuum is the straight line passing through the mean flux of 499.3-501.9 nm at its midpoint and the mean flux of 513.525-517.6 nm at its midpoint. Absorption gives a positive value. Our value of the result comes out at -0.05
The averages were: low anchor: 18.4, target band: 17.4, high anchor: 16.1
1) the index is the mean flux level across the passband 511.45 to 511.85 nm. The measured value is 18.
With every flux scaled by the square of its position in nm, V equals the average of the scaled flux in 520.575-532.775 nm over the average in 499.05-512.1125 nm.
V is 1.1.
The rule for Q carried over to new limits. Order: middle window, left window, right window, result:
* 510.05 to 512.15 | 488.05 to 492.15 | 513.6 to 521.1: -0.08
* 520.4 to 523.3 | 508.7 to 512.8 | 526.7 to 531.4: 0.08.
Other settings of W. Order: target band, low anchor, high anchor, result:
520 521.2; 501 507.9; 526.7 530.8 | 0.156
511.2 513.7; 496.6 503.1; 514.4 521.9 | -0.080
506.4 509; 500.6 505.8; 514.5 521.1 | -0.041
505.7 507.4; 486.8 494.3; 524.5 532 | -0.061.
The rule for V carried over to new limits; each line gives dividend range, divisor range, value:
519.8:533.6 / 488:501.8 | 1.14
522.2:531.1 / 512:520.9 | 1.16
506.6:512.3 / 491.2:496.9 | 1.03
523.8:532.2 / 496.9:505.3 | 1.20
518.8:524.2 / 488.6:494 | 1.06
